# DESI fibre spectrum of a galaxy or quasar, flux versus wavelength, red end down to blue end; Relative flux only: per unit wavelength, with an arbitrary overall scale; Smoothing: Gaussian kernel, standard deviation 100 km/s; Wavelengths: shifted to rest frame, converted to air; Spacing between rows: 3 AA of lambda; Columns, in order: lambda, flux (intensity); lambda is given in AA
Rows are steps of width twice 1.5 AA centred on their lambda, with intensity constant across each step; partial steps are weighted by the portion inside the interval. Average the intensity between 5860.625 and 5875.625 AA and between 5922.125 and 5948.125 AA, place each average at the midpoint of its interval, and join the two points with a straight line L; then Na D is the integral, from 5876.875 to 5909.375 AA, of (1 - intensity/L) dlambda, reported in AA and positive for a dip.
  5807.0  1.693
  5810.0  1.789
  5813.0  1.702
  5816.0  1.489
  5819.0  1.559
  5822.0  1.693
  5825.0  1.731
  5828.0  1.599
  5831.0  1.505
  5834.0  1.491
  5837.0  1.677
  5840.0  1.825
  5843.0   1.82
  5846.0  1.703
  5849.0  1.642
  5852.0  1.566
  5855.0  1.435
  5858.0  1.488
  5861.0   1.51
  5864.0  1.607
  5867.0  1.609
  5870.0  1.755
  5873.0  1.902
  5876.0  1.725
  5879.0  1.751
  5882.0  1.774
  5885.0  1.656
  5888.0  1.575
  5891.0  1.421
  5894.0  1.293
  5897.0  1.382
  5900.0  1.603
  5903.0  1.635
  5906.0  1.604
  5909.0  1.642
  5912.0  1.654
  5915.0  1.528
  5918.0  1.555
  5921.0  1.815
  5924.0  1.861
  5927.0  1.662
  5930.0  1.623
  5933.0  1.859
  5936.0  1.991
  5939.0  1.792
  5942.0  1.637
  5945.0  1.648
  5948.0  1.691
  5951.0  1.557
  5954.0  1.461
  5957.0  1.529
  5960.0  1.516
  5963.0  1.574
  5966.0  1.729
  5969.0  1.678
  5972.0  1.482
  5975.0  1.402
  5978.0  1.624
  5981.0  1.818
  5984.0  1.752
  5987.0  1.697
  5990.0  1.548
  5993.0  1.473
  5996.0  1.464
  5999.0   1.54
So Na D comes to 2.6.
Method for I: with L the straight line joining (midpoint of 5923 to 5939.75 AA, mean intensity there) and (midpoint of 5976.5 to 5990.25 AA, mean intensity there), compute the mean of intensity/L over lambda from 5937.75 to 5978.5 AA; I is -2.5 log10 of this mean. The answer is 0.101 mag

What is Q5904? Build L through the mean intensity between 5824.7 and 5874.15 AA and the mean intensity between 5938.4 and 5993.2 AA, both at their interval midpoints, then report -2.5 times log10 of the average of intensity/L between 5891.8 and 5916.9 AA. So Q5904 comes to 0.06 mag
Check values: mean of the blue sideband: 1.64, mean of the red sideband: 1.61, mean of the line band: 1.54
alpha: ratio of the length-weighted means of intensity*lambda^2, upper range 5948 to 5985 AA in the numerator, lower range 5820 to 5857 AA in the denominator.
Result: 1.02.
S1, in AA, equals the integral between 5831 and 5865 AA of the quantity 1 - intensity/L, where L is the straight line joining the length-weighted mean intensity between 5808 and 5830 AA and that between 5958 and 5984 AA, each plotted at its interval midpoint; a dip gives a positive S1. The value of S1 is 0.7 AA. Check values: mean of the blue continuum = 1.65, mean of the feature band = 1.61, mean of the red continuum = 1.61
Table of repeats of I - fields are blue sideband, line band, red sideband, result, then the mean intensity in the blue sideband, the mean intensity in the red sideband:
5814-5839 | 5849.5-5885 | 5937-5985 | -0.03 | 1.6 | 1.62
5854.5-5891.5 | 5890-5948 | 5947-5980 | -0.03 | 1.64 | 1.57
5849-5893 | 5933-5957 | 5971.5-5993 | -0.04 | 1.62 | 1.61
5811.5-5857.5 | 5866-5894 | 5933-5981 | -0.02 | 1.63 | 1.63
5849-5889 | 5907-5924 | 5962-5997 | -0.02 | 1.64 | 1.61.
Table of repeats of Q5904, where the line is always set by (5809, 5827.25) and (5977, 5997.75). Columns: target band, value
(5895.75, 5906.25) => 0.058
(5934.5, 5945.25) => -0.094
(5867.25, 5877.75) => -0.080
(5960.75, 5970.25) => -0.014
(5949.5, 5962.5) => 0.076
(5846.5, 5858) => 0.064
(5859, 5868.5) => 0.051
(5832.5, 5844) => -0.031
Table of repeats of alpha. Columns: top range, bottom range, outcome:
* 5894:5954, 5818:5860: 1.05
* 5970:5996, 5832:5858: 1.02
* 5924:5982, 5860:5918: 1.05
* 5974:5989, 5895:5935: 1.03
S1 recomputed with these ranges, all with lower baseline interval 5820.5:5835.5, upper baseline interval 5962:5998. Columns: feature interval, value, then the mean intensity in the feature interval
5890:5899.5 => 1.28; 1.39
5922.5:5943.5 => -2.25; 1.77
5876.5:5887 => -0.76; 1.72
